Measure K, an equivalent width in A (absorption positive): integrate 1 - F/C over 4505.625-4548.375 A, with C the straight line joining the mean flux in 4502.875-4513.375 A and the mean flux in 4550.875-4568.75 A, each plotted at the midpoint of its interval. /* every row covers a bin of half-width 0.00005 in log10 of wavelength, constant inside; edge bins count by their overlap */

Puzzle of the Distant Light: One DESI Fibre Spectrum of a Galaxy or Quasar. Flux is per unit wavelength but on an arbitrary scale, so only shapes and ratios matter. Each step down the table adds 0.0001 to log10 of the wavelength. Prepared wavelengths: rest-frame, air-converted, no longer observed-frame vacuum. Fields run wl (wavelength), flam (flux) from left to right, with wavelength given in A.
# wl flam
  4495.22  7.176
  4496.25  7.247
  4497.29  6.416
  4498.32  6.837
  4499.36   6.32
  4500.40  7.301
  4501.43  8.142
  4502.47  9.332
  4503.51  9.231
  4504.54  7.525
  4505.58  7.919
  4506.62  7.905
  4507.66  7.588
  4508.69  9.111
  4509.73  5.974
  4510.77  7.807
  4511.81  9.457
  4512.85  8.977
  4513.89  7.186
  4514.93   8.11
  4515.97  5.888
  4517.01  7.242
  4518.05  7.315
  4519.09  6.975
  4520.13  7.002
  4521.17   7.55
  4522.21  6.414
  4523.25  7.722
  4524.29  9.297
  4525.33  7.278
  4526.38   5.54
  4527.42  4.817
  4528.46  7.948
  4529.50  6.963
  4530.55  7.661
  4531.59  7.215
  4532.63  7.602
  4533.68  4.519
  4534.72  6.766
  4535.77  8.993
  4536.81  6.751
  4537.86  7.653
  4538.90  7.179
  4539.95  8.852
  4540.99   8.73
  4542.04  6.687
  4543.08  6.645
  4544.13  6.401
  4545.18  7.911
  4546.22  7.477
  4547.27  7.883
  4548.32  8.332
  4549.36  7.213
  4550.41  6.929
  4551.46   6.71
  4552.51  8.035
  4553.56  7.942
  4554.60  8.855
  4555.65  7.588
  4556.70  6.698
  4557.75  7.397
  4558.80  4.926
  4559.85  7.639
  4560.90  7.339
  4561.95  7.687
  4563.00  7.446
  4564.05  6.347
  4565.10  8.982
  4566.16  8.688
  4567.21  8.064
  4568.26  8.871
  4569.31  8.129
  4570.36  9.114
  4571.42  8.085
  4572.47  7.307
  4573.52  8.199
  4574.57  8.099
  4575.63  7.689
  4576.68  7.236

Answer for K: 3.0 A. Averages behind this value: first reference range 8.16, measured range 7.39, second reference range 7.6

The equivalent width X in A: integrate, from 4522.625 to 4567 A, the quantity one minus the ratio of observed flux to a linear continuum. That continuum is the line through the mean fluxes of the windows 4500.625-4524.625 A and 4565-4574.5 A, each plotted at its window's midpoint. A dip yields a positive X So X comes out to 4.04 A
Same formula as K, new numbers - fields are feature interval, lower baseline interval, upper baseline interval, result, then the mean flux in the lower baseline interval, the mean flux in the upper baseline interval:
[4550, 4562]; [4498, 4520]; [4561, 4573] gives 1.0 A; 7.71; 8.04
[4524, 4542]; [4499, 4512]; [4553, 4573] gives 1.4 A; 7.95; 7.74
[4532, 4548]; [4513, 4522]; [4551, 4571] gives 0.3 A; 7.21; 7.71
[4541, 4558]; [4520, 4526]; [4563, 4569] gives 0.9 A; 7.53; 8.12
